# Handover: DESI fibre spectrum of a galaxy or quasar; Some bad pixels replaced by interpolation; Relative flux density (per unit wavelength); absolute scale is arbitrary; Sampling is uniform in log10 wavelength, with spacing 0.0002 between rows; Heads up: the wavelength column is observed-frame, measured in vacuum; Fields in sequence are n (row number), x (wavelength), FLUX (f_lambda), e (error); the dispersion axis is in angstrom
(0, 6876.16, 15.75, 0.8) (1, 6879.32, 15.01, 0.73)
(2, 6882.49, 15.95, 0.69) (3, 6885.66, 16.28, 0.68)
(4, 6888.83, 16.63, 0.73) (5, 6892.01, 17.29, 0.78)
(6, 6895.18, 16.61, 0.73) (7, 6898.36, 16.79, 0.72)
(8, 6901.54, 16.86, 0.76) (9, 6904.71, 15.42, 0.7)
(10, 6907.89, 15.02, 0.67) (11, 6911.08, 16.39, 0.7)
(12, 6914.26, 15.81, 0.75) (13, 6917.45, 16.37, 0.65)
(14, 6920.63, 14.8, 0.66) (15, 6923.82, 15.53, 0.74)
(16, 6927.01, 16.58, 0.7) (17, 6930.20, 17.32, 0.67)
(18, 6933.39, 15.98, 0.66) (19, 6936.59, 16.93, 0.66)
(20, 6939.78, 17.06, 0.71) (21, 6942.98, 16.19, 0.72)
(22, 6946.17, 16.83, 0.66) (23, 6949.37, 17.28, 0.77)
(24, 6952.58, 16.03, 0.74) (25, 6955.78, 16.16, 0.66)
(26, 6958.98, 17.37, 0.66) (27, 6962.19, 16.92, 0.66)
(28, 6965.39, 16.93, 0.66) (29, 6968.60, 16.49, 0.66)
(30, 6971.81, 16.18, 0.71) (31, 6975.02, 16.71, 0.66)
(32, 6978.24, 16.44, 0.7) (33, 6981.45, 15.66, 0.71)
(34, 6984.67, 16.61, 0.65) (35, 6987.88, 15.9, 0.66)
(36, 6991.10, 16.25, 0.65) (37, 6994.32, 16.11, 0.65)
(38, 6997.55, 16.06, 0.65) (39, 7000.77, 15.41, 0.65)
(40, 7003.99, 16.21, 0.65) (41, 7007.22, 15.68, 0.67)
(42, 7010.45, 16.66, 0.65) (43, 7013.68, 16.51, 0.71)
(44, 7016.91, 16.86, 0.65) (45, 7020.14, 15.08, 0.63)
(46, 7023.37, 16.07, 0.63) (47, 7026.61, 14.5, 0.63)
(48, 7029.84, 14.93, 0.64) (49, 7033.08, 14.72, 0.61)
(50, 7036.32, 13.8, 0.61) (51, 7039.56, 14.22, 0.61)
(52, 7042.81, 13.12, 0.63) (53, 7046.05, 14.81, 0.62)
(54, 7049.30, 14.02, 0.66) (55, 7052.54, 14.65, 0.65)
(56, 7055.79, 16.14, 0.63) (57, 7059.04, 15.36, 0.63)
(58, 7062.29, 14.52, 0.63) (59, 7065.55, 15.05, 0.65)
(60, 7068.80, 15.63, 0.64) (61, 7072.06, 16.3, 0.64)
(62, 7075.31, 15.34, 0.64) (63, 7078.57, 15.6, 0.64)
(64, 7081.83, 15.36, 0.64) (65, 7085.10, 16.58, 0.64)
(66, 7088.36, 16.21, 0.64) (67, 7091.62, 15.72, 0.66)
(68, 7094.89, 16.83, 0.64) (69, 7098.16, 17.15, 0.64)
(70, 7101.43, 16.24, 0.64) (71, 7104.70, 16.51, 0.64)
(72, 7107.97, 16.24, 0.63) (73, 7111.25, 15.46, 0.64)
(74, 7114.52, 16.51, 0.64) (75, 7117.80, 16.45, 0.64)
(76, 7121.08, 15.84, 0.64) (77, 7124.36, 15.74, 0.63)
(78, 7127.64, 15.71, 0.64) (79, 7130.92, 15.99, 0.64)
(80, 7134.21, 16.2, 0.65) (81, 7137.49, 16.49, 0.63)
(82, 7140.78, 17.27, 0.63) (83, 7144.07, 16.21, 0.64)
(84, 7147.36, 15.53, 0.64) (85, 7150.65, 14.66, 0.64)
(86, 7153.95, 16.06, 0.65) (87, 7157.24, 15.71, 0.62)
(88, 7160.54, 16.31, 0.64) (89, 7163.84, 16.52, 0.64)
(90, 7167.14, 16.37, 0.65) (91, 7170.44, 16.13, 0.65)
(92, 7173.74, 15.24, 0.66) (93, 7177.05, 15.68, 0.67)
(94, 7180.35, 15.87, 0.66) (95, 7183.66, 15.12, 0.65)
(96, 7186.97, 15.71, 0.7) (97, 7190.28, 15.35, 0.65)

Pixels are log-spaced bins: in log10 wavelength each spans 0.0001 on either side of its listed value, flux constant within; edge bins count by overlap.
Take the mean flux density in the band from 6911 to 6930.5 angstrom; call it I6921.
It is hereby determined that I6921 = 16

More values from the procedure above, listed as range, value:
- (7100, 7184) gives 16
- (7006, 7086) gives 15.2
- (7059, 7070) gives 15.1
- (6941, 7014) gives 16.4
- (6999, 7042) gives 15.4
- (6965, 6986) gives 16.4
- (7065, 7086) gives 15.7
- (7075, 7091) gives 15.9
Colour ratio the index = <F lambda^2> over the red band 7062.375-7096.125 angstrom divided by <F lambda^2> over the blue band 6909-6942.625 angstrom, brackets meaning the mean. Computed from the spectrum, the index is 1.01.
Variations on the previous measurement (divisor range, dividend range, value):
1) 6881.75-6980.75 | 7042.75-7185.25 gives 1.01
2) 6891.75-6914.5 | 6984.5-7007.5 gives 1.01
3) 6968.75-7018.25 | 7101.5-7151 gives 1.03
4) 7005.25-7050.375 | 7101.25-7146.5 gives 1.10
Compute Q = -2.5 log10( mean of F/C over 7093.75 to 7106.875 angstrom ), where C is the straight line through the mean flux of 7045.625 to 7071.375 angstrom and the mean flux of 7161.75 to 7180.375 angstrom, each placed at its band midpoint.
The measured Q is -0.08 mag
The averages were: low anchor 15.1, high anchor 16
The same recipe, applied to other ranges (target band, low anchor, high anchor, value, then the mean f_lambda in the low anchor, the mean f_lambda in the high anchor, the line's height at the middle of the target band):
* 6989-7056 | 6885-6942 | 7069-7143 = 0.06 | 16.3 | 16.2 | 16.2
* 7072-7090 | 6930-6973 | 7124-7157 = 0.02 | 16.7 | 16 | 16.2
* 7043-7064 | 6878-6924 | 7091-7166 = 0.09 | 16.1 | 16.2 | 16.1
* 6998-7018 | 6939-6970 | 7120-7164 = 0.02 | 16.7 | 16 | 16.5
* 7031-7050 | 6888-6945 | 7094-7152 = 0.15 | 16.3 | 16.2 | 16.2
